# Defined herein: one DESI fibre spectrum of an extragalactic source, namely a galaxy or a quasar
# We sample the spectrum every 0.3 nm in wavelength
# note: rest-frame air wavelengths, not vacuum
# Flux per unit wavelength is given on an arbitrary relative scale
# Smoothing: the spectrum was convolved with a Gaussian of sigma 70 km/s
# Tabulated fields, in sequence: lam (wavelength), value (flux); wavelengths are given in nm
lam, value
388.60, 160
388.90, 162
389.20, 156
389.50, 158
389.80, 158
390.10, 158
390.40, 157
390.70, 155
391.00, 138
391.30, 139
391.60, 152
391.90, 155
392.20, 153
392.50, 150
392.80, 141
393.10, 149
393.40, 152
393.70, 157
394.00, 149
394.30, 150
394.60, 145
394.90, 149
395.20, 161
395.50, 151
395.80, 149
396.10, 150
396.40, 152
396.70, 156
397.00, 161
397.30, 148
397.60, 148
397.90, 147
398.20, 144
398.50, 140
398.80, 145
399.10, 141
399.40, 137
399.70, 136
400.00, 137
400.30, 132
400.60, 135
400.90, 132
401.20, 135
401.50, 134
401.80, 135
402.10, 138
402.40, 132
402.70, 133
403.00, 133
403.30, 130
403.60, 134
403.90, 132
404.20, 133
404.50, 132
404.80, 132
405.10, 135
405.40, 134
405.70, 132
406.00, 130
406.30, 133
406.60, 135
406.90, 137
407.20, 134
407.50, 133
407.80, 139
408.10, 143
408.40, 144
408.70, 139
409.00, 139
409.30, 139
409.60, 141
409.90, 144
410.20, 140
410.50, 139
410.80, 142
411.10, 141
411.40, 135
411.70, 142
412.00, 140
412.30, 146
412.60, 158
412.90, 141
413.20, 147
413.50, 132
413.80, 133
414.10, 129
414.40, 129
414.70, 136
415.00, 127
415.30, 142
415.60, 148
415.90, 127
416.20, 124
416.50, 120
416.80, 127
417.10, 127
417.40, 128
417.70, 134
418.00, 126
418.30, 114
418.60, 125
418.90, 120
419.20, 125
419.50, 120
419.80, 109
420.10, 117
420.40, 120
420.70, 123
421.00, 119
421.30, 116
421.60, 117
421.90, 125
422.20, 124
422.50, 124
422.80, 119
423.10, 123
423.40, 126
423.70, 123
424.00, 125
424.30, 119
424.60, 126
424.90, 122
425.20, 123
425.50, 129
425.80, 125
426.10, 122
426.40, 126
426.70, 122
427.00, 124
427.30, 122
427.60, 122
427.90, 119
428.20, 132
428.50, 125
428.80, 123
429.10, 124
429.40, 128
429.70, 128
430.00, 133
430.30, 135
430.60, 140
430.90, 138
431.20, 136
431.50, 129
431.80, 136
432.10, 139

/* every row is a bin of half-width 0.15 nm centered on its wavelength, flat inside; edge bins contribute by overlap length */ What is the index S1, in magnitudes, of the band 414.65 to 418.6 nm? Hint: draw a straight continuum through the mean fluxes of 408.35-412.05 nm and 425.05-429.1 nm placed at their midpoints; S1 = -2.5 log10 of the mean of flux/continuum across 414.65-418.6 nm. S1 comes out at 0.04 mag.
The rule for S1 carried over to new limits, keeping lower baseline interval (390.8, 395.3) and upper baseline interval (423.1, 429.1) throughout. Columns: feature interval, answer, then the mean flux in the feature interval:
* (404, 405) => 0.06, 132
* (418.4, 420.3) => 0.09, 119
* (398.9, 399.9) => 0.05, 138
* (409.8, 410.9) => -0.04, 141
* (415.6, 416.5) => 0.03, 128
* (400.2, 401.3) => 0.08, 134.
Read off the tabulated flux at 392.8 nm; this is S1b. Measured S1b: 141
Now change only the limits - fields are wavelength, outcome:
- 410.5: 139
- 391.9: 155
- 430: 133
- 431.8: 136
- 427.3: 122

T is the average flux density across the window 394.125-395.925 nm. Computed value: 151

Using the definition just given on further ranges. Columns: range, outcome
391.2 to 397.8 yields 151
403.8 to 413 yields 138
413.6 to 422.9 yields 125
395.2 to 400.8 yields 145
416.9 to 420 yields 123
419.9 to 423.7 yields 121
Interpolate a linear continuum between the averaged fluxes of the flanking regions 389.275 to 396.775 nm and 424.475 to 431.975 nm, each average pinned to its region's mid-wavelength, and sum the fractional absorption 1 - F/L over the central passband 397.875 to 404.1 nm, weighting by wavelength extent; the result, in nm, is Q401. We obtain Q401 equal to 0.42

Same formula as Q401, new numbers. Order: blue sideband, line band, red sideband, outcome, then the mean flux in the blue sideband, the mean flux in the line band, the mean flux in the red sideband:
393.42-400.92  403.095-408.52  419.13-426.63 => 0.14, 146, 134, 122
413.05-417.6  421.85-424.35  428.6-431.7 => 0.16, 132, 123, 131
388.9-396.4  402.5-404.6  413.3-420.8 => 0.12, 152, 132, 127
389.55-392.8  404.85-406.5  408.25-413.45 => 0.13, 151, 133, 142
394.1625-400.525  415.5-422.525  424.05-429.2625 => 0.36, 146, 123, 124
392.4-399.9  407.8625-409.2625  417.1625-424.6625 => -0.06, 148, 141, 122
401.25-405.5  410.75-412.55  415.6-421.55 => -0.20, 133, 142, 123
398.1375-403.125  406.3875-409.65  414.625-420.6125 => -0.16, 136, 138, 126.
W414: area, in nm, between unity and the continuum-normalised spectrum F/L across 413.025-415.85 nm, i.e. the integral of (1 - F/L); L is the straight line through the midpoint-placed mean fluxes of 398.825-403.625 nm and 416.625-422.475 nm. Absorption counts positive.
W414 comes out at -0.23 nm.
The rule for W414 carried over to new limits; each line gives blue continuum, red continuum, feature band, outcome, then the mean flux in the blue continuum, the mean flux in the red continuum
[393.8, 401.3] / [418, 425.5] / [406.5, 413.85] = -0.417 nm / 145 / 121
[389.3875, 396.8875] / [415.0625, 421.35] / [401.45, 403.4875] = 0.113 nm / 151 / 125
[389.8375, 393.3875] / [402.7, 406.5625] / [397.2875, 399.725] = -0.037 nm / 150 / 133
